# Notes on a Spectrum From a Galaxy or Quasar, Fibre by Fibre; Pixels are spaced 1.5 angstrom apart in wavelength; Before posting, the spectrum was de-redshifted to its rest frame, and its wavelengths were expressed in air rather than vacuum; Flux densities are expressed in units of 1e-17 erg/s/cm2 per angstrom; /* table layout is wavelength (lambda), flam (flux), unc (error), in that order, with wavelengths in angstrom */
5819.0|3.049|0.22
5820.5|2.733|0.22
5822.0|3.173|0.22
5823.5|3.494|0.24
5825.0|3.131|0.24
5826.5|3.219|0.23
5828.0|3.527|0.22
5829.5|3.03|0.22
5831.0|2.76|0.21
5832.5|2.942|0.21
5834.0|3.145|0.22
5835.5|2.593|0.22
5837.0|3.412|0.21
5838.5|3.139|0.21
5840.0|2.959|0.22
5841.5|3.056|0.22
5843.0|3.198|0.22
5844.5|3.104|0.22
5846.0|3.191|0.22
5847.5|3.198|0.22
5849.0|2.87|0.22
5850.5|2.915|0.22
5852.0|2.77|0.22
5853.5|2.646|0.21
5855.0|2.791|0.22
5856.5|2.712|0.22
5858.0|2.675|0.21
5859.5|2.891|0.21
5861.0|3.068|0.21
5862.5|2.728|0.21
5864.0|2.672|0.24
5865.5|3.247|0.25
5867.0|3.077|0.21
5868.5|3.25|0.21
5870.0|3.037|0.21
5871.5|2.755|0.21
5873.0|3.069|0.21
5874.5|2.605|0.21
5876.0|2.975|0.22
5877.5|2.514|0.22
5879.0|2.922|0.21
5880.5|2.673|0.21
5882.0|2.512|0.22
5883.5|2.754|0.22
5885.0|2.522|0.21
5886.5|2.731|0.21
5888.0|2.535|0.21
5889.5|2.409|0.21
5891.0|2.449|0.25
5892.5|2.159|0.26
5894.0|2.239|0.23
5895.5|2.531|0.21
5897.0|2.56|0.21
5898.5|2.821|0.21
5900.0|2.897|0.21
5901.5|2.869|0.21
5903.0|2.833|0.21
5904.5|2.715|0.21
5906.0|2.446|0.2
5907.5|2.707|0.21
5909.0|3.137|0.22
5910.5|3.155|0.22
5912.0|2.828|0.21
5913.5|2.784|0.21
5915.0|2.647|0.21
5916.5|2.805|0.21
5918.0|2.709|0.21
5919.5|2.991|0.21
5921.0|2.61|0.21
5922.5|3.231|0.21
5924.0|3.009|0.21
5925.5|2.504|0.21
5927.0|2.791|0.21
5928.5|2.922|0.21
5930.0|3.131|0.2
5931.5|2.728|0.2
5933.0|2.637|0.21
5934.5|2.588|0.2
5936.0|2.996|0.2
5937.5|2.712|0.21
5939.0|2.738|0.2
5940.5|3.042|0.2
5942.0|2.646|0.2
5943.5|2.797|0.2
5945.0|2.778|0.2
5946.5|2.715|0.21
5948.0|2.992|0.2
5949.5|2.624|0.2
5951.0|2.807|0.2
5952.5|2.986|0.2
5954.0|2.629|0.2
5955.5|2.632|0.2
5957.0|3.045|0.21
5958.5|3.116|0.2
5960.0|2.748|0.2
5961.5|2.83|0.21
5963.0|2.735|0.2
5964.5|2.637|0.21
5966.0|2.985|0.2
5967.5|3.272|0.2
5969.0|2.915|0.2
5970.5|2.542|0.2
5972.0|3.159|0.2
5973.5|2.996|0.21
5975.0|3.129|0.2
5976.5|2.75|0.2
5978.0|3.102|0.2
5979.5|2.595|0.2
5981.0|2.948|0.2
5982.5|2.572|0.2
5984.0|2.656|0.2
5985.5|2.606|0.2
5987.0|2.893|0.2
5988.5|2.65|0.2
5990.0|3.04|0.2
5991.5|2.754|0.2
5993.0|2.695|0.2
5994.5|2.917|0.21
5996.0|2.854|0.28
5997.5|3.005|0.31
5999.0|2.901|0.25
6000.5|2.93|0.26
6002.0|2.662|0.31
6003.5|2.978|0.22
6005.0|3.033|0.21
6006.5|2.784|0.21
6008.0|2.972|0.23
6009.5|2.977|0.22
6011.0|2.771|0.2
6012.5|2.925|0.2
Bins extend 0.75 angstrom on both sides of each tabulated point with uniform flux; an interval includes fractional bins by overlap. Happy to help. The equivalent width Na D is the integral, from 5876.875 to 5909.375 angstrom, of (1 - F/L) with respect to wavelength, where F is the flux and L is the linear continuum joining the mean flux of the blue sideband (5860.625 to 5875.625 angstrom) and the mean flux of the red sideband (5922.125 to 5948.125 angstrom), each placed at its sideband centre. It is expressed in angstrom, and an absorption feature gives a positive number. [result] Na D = 3.05 angstrom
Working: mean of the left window 2.95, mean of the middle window 2.63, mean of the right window 2.82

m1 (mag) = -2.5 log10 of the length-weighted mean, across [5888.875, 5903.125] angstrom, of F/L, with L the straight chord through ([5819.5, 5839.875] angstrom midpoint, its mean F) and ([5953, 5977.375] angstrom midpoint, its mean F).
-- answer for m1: 0.17 mag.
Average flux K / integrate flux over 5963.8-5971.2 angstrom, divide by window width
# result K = 2.87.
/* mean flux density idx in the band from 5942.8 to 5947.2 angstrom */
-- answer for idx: 2.76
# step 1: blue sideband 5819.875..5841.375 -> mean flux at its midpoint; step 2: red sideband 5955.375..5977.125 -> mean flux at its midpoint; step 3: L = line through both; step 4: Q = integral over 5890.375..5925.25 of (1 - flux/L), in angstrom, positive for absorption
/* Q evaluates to 2.8 angstrom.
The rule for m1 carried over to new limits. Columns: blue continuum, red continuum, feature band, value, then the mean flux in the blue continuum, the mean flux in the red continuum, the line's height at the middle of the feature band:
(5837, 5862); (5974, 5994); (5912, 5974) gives 0.007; 2.96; 2.8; 2.85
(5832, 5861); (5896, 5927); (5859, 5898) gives 0.063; 2.96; 2.81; 2.89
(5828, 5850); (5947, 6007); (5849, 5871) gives 0.050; 3.06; 2.85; 3.03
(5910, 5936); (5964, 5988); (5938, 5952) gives 0.018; 2.83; 2.86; 2.84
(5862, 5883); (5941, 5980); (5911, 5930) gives 0.008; 2.86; 2.86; 2.86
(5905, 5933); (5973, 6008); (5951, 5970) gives -0.011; 2.83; 2.85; 2.84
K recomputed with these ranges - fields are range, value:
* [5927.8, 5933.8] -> 2.85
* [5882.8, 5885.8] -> 2.64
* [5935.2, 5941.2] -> 2.87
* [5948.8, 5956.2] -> 2.74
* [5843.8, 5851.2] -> 3.06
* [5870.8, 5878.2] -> 2.79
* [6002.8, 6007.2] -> 2.93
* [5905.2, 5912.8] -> 2.85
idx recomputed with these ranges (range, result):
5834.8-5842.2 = 3.03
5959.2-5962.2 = 2.79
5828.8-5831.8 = 2.89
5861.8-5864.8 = 2.71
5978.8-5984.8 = 2.69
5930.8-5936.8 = 2.74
